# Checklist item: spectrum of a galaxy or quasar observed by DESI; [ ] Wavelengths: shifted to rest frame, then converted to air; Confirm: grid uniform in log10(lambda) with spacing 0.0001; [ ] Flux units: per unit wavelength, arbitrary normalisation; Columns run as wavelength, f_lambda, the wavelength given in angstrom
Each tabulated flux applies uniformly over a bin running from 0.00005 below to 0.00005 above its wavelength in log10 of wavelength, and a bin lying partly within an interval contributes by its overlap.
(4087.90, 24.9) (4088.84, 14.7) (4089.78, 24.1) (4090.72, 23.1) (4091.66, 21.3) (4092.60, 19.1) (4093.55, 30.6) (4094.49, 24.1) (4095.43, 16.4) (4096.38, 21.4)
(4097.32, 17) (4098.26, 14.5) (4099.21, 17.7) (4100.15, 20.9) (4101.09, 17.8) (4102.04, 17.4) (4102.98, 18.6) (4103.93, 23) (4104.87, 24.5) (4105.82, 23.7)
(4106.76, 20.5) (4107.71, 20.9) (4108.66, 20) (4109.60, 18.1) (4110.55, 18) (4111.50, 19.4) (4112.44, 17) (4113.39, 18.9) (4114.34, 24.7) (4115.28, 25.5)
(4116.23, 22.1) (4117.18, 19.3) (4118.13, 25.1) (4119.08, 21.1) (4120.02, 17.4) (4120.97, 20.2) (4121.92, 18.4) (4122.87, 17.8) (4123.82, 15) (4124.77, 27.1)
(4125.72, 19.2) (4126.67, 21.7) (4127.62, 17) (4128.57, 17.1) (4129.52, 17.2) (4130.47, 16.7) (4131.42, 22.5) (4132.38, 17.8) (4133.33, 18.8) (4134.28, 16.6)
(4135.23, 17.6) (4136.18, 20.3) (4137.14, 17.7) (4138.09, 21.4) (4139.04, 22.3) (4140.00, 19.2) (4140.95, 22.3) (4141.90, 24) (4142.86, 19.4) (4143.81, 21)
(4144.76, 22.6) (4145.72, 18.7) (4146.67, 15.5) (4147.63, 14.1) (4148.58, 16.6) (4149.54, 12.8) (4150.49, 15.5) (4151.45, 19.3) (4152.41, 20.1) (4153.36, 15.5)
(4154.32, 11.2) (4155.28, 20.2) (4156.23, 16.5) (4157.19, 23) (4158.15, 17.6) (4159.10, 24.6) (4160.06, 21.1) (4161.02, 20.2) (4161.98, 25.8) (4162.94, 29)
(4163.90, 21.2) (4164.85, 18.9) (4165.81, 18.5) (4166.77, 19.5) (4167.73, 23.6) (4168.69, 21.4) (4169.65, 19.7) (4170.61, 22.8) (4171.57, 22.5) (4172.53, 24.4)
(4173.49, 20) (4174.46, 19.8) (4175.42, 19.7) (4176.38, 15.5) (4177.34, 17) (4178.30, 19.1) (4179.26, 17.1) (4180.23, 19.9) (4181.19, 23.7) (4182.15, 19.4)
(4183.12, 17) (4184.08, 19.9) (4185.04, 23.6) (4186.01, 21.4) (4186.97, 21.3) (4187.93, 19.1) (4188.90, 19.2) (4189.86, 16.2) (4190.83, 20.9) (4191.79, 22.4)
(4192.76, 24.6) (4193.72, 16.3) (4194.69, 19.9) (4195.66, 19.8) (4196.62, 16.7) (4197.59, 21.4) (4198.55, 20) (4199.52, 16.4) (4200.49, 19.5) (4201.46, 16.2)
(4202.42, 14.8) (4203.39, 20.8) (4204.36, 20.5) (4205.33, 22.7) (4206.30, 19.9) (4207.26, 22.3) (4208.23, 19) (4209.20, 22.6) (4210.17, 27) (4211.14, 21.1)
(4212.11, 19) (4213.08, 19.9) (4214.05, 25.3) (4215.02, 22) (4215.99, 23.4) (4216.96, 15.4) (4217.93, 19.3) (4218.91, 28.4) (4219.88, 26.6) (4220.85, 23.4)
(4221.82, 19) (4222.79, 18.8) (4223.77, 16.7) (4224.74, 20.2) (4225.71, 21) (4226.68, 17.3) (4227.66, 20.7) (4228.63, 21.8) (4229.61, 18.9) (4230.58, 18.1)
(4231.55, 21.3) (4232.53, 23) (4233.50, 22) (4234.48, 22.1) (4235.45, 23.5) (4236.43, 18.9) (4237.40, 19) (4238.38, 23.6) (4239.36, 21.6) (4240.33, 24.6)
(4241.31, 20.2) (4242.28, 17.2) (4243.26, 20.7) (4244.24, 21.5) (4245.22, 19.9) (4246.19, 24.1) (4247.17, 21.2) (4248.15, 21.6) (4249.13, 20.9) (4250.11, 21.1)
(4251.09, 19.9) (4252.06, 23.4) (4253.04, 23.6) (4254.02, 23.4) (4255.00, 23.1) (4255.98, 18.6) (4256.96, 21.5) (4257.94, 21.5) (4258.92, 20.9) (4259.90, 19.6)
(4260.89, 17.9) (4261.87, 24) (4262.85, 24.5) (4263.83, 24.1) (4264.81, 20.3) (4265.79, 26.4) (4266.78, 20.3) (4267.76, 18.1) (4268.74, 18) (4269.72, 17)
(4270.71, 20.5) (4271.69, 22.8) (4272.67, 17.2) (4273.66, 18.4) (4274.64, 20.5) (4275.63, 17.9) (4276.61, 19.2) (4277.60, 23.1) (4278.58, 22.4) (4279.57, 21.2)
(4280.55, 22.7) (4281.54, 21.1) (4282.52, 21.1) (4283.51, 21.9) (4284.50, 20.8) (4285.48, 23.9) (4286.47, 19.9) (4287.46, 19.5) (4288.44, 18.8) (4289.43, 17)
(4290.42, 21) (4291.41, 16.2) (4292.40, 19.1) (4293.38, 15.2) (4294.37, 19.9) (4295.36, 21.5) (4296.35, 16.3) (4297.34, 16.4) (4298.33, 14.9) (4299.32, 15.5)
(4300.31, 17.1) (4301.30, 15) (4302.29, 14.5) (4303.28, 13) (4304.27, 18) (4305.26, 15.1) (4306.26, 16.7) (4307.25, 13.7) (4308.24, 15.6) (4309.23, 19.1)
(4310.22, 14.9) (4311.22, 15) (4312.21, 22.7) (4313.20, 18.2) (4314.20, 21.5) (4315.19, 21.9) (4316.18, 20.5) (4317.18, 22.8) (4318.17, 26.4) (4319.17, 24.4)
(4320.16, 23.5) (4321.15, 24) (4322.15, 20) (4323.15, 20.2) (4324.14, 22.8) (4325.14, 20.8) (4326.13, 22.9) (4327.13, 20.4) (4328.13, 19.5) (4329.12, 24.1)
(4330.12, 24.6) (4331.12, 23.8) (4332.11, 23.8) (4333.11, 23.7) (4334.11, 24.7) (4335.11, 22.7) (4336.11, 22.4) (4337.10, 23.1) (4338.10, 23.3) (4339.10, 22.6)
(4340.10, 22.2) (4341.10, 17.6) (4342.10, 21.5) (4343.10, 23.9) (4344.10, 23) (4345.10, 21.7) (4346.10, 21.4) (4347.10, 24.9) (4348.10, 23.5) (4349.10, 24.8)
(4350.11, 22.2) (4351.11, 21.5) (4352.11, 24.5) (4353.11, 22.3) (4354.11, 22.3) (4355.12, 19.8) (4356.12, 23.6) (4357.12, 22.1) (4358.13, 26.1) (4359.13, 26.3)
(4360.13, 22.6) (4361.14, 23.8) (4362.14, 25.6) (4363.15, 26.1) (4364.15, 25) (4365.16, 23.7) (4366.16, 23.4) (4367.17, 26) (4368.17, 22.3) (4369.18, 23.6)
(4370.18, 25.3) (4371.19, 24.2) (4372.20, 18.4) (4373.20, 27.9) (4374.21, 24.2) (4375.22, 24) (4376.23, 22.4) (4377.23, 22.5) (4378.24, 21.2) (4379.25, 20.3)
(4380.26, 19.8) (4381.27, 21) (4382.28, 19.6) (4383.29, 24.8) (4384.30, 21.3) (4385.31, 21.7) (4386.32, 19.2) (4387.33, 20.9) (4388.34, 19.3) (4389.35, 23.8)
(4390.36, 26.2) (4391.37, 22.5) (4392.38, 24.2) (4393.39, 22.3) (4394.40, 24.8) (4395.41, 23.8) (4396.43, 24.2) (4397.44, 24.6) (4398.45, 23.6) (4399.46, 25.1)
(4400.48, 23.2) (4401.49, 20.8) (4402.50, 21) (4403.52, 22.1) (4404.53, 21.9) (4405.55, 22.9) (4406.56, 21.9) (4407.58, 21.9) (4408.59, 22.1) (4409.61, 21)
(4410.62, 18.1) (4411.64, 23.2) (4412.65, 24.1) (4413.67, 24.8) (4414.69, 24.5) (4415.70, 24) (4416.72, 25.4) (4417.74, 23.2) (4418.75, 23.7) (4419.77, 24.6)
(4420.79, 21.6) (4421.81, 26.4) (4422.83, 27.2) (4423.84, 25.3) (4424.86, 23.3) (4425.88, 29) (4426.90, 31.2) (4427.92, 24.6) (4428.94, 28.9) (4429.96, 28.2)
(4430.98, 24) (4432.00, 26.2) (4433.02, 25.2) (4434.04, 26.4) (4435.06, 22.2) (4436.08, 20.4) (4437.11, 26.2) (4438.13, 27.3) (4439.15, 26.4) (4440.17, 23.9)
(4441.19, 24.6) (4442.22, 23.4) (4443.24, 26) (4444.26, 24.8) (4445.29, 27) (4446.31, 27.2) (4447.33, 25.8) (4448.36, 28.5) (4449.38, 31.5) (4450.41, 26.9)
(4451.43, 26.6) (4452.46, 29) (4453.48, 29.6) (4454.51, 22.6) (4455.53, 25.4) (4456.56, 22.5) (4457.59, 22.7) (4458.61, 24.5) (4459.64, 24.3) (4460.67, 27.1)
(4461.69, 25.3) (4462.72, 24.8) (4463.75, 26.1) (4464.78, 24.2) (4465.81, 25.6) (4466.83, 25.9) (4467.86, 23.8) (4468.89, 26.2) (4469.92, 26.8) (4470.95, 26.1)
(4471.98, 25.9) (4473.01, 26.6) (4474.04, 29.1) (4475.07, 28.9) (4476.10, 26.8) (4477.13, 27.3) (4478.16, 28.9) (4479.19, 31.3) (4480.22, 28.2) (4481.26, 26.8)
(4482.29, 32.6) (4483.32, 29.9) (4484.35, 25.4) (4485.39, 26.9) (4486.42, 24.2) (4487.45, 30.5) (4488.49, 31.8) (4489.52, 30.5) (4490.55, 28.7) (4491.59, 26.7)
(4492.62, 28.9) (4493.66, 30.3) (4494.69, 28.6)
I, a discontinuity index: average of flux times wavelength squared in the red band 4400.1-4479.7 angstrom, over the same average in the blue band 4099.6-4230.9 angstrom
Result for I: 1.43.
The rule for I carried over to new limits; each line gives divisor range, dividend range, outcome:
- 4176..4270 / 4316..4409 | 1.18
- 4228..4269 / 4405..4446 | 1.25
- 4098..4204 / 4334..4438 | 1.33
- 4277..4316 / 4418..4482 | 1.51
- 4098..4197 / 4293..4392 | 1.19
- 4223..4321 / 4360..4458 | 1.28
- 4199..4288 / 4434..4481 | 1.37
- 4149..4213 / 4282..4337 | 1.06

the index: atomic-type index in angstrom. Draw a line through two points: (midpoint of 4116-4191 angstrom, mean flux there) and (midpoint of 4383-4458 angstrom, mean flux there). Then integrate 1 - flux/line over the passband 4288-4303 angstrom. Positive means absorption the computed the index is 3.4 angstrom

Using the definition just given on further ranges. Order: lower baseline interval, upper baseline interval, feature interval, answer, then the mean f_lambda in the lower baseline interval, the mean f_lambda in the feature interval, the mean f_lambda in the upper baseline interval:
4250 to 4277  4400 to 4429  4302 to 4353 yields 2.1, 20.9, 21.2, 23.8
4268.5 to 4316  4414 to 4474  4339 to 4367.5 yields -2.4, 18.6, 23.2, 25.7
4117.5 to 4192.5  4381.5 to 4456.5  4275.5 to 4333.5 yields 6.7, 19.7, 19.8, 24.4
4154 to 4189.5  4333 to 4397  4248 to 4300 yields 3.5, 20.4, 20.3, 23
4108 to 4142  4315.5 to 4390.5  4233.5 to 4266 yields -0.2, 19.8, 21.6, 22.8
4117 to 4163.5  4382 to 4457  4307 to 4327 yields 1.7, 19.4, 20.6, 24.4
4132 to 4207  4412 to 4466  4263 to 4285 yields 1.2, 19.7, 20.7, 25.5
